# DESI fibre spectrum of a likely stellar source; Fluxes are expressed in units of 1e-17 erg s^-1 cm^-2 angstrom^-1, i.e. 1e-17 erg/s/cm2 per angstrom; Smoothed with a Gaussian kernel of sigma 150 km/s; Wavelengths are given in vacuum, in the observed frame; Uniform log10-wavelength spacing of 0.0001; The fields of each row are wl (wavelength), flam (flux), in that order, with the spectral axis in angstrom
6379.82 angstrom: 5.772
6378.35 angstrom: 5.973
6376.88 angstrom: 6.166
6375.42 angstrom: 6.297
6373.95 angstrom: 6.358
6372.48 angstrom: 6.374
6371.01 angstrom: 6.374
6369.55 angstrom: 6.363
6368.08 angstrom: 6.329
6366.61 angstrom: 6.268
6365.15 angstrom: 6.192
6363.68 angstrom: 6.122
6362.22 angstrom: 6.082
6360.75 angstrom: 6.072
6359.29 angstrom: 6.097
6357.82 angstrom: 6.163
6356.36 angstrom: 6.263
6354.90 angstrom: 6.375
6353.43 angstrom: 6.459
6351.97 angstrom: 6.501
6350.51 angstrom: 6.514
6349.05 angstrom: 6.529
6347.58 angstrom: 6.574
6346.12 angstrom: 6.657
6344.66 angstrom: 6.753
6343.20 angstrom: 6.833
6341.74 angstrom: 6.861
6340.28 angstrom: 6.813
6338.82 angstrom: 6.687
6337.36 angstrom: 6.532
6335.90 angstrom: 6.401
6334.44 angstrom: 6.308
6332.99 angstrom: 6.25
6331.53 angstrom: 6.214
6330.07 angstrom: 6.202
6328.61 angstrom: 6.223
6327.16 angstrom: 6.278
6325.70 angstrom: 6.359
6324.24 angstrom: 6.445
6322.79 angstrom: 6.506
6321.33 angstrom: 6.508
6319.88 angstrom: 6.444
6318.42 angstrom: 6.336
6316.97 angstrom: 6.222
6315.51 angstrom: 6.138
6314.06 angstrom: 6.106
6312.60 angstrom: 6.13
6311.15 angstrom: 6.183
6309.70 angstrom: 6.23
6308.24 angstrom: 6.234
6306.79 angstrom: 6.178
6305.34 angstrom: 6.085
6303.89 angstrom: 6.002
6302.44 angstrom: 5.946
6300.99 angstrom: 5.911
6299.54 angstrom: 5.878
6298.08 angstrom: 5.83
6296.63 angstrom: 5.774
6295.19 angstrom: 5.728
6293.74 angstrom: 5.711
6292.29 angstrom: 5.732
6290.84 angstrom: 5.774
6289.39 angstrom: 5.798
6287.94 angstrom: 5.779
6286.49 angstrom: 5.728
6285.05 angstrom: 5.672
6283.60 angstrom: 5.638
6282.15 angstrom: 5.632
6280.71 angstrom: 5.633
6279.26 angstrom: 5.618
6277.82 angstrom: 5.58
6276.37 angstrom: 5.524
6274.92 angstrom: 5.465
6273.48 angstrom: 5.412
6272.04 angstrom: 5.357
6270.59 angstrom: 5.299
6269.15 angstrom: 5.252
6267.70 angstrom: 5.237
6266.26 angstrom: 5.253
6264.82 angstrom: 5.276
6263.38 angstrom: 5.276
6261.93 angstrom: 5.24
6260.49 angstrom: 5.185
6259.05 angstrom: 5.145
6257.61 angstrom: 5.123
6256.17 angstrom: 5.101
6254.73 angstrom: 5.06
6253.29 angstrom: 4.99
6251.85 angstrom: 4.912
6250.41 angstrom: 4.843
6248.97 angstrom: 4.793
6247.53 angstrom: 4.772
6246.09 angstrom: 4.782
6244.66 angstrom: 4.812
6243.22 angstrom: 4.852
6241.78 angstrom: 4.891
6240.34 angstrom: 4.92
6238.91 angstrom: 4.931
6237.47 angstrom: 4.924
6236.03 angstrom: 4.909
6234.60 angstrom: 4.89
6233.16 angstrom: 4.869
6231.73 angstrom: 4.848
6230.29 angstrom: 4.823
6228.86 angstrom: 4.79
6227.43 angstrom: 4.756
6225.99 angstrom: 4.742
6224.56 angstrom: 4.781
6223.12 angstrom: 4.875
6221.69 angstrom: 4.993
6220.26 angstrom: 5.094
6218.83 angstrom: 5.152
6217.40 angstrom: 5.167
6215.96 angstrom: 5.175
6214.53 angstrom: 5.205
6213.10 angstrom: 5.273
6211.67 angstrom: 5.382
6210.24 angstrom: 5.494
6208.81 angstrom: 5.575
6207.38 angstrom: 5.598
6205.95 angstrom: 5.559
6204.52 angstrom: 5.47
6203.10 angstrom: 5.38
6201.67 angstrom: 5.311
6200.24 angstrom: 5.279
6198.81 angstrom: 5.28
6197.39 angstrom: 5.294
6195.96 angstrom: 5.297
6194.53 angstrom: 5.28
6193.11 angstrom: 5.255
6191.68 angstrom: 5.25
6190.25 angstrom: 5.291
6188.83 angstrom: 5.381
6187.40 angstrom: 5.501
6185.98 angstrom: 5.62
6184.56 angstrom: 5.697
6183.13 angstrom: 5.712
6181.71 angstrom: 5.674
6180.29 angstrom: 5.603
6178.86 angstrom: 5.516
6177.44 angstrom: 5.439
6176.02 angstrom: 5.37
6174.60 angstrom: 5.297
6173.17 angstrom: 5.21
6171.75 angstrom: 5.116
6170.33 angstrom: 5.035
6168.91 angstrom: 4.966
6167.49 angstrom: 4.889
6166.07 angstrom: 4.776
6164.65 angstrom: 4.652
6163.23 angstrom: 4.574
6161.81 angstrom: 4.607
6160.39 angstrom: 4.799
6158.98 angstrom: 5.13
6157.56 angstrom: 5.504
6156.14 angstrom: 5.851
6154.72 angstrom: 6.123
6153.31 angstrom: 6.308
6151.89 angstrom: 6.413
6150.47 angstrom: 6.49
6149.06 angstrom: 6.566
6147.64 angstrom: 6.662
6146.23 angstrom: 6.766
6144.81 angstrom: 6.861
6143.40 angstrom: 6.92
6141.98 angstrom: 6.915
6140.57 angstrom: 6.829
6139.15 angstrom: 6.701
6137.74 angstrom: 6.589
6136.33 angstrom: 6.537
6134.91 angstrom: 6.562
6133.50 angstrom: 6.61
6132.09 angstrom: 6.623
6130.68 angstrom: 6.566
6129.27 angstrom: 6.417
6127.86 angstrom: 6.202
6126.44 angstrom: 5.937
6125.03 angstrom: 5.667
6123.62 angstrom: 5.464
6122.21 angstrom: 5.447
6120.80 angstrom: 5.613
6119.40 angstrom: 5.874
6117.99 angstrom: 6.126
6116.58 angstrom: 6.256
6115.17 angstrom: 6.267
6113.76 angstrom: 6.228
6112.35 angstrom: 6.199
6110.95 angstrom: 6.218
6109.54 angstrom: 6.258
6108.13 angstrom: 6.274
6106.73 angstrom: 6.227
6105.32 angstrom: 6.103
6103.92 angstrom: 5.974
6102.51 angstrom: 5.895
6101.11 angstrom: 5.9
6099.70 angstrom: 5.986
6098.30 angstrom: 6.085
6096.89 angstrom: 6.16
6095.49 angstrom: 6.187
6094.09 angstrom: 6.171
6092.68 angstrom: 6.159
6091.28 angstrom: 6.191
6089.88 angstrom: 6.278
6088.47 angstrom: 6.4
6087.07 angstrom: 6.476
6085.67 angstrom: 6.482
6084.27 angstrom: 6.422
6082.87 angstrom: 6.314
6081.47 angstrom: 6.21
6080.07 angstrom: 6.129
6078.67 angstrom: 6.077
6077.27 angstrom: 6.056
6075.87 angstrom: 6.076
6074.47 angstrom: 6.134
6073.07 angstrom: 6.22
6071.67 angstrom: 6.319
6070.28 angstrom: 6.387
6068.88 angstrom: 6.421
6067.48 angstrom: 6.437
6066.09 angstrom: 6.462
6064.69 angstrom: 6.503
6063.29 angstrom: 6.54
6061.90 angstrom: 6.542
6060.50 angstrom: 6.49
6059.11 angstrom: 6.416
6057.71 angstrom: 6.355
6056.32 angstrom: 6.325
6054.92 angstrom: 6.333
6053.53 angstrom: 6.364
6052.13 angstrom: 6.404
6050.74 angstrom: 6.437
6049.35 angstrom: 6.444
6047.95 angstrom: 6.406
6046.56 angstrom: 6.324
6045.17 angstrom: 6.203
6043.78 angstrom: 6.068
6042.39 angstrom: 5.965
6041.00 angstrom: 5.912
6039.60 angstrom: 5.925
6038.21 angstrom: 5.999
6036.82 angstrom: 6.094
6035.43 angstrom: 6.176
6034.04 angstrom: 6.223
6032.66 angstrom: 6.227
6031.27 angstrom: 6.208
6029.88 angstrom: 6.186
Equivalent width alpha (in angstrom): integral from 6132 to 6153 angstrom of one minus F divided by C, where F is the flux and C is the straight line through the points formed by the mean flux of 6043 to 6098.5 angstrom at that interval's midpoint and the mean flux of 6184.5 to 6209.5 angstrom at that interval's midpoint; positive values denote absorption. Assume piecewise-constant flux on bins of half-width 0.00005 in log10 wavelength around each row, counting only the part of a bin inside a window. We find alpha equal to -3.2 angstrom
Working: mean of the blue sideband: 6.31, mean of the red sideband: 5.4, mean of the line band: 6.66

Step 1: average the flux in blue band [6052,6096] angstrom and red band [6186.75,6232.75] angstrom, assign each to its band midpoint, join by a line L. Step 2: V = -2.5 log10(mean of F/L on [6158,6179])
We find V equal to 0.11 mag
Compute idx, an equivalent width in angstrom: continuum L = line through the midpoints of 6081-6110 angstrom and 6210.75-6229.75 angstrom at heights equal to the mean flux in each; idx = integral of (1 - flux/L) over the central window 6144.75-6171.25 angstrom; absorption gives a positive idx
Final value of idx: 0.1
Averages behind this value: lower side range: 6.2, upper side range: 5.03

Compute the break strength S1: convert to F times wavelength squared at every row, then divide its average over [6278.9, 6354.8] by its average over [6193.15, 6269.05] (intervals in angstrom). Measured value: 1.25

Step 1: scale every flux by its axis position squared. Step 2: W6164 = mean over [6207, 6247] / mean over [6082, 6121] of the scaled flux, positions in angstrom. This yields 0.85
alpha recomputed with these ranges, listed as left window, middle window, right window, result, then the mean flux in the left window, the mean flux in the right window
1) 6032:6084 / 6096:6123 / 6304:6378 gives 0.98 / 6.27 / 6.35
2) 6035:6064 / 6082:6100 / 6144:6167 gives -0.57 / 6.27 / 5.75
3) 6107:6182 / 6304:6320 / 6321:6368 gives 0.34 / 5.92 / 6.41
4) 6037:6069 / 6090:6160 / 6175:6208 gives -4.39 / 6.31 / 5.44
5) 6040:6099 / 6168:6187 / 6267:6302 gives 1.77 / 6.29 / 5.63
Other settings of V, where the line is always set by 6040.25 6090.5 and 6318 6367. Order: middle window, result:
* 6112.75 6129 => 0.07 mag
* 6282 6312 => 0.09 mag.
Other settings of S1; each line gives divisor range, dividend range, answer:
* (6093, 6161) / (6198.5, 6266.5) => 0.85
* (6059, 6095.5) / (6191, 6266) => 0.85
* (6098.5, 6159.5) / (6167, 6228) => 0.87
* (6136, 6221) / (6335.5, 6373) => 1.22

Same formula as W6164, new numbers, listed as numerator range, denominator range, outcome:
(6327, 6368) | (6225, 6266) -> 1.34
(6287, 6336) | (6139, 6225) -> 1.15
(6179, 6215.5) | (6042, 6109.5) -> 0.90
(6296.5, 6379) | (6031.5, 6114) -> 1.10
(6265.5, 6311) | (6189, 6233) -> 1.13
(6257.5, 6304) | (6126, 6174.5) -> 0.97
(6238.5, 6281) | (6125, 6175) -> 0.90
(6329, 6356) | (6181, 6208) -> 1.26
